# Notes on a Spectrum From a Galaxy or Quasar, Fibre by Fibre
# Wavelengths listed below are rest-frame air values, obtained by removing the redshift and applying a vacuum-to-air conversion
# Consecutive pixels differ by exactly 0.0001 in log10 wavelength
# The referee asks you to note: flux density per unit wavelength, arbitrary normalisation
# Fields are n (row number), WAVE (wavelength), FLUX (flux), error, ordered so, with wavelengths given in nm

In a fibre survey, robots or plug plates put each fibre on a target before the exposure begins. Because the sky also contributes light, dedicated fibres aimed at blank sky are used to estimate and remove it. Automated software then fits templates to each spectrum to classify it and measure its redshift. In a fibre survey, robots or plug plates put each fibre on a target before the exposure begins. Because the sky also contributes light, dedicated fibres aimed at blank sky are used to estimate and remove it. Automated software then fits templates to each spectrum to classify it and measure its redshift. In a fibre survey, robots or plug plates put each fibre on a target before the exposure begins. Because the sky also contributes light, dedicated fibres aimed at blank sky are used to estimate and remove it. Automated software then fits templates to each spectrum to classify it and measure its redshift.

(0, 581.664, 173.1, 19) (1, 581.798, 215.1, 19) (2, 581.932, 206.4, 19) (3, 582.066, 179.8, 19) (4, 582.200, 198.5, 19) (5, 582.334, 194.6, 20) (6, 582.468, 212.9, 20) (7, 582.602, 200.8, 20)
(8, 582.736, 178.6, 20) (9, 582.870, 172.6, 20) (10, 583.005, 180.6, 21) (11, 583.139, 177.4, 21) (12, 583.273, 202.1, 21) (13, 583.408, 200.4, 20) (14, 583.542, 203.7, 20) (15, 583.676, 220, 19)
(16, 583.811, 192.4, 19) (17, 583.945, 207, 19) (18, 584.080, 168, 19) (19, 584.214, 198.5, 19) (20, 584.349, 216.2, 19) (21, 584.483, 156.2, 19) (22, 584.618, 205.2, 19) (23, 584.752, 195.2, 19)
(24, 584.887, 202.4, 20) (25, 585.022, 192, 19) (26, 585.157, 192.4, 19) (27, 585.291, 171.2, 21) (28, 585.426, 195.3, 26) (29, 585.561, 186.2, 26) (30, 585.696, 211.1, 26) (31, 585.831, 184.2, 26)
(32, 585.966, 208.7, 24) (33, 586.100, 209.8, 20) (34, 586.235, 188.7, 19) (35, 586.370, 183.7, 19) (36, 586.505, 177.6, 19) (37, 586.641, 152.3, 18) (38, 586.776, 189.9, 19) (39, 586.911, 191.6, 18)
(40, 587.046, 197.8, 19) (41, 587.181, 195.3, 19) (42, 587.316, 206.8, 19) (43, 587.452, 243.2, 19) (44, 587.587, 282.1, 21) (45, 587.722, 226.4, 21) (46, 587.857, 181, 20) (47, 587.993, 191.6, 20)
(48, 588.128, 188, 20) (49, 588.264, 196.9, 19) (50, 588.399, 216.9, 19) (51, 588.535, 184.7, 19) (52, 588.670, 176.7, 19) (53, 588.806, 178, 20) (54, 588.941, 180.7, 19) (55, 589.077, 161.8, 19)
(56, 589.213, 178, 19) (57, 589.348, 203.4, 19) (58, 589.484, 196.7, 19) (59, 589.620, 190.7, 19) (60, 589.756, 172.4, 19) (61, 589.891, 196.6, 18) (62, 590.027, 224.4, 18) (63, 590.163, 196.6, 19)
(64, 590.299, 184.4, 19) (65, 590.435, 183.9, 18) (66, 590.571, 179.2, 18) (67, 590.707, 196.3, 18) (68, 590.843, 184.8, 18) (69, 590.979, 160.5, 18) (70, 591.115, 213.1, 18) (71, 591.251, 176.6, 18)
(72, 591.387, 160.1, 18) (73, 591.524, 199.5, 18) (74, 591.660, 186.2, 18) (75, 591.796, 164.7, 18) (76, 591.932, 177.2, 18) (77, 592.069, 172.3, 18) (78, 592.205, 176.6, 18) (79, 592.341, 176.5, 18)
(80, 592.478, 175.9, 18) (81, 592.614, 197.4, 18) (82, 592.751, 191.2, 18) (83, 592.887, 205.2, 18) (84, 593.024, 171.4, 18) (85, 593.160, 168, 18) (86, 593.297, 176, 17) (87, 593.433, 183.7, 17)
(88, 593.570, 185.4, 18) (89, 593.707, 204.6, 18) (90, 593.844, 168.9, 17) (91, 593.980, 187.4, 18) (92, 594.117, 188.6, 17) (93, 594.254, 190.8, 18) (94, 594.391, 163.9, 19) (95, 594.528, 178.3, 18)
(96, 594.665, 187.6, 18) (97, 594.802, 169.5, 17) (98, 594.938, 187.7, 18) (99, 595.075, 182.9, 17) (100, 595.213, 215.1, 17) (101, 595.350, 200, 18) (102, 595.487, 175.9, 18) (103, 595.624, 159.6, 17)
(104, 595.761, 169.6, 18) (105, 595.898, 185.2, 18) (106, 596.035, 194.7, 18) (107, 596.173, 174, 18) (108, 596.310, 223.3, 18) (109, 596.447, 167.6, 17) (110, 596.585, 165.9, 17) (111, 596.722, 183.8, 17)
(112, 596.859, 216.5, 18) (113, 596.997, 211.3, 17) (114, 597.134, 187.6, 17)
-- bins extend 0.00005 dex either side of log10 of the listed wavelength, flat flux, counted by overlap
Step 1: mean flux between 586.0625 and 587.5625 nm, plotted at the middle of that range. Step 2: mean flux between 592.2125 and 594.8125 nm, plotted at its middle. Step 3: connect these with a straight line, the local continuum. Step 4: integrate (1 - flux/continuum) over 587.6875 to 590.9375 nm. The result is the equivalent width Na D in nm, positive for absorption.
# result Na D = 0.025 nm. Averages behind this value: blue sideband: 196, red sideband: 183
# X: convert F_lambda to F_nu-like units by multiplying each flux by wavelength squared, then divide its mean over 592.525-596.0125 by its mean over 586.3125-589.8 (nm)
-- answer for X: 0.97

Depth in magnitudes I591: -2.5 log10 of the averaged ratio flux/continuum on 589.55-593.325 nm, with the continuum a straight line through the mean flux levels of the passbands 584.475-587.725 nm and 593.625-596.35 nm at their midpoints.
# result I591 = 0.03 mag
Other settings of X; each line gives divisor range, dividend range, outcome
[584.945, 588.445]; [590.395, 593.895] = 0.94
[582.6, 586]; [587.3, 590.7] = 1.04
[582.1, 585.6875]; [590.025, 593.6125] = 0.97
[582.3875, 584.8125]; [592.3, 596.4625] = 0.99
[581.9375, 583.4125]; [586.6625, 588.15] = 1.10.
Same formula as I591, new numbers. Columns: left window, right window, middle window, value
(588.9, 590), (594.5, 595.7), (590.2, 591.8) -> 0.01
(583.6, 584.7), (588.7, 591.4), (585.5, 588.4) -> -0.05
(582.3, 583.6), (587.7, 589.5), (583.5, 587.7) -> -0.04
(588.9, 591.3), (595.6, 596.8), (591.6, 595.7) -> 0.01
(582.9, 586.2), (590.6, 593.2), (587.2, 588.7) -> -0.11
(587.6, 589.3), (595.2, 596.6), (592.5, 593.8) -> 0.00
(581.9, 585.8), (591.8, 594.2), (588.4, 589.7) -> 0.01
